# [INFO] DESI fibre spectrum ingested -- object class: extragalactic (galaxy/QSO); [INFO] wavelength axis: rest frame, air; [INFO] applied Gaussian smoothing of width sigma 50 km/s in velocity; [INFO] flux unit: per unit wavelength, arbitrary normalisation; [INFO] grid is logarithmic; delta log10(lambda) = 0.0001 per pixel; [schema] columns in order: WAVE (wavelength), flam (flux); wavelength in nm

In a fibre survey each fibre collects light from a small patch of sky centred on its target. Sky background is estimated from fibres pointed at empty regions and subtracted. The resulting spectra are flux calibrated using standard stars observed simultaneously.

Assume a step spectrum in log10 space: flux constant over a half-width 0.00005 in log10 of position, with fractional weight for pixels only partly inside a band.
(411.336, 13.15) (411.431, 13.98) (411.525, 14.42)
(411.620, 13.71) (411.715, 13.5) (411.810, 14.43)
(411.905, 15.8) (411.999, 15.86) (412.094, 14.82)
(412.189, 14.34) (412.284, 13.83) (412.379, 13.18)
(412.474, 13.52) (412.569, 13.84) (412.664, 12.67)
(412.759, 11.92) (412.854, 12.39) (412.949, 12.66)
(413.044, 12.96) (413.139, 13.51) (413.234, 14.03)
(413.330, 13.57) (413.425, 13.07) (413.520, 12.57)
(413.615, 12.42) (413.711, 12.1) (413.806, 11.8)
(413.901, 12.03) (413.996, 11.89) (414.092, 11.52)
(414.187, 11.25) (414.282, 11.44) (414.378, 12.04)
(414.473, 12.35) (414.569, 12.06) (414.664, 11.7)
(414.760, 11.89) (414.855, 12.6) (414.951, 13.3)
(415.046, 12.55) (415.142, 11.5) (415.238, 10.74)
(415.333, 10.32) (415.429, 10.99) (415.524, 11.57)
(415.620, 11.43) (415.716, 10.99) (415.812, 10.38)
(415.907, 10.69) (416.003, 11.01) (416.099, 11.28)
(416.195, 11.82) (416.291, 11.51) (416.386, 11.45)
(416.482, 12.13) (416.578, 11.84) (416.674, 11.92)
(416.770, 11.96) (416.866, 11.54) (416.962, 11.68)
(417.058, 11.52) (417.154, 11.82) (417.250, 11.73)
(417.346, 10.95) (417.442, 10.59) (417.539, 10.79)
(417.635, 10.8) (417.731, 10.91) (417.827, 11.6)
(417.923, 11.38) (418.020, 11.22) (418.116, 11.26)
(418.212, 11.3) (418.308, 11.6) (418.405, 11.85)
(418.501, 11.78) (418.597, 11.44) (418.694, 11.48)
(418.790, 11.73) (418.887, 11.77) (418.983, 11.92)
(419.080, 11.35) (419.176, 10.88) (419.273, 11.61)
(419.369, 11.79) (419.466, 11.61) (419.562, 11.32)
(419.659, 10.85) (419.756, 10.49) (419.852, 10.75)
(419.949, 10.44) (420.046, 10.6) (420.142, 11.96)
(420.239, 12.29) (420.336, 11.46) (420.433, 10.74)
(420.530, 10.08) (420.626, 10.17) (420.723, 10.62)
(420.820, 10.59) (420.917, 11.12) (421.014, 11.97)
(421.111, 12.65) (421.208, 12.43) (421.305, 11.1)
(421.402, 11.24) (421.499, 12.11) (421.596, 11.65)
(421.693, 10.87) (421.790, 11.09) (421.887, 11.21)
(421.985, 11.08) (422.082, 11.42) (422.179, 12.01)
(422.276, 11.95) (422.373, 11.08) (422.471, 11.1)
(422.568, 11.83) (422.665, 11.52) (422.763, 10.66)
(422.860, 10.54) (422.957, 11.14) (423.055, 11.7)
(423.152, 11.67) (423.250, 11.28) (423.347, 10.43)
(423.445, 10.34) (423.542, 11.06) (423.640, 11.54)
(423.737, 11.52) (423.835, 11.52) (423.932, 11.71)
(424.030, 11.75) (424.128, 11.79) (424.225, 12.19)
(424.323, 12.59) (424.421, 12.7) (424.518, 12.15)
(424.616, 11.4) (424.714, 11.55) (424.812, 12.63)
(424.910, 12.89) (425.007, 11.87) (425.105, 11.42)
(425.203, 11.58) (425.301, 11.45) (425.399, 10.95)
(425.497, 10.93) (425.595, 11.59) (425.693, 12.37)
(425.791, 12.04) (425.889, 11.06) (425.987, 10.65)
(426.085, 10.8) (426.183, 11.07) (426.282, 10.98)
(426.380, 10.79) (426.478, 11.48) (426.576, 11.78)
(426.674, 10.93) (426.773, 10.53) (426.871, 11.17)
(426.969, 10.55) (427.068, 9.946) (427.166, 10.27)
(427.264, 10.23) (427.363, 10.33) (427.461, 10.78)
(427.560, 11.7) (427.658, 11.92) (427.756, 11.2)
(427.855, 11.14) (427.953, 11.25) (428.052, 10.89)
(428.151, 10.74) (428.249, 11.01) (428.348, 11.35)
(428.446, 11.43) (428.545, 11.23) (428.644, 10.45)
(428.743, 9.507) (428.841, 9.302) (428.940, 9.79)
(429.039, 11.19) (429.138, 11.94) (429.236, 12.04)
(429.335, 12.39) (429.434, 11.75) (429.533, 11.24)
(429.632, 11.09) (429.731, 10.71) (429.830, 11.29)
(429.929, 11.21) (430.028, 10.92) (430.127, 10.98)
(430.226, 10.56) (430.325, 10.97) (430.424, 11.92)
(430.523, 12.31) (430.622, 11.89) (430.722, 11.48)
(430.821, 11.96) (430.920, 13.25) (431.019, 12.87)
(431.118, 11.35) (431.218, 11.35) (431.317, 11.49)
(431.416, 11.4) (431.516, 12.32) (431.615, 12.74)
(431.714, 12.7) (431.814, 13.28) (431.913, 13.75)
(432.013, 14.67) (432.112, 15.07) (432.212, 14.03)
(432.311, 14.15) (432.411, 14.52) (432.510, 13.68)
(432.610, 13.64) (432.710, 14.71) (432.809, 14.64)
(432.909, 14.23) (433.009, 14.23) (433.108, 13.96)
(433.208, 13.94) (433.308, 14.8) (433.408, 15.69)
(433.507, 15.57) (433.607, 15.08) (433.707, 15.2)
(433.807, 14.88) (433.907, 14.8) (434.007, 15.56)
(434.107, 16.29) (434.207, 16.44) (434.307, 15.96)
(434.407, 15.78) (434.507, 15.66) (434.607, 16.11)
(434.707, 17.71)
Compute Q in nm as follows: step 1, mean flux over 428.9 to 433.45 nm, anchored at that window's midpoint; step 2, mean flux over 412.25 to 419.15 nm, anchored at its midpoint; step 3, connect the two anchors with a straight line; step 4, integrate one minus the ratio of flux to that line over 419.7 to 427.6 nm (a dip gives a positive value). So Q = 0.61 nm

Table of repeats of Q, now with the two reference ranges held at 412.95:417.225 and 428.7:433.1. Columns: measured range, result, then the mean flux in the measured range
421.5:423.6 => 0.15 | 11.2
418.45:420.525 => 0.12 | 11.3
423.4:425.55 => 0.08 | 11.7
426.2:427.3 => 0.13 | 10.8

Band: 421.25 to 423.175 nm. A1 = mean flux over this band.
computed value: 11.3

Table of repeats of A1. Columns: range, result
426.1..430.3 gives 11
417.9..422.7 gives 11.4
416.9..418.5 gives 11.3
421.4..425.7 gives 11.5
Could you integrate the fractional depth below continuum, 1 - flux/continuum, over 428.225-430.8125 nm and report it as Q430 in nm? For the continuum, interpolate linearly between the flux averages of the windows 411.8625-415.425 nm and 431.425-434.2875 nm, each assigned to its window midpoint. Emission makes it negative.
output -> 0.54 nm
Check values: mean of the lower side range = 12.7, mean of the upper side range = 14.4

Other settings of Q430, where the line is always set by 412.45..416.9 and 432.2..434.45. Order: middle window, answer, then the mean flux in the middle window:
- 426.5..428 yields 0.32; 10.9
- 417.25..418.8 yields 0.15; 11.3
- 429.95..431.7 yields 0.33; 11.8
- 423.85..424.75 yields 0.10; 12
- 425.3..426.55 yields 0.23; 11.2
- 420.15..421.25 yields 0.14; 11.3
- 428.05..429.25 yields 0.28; 10.8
